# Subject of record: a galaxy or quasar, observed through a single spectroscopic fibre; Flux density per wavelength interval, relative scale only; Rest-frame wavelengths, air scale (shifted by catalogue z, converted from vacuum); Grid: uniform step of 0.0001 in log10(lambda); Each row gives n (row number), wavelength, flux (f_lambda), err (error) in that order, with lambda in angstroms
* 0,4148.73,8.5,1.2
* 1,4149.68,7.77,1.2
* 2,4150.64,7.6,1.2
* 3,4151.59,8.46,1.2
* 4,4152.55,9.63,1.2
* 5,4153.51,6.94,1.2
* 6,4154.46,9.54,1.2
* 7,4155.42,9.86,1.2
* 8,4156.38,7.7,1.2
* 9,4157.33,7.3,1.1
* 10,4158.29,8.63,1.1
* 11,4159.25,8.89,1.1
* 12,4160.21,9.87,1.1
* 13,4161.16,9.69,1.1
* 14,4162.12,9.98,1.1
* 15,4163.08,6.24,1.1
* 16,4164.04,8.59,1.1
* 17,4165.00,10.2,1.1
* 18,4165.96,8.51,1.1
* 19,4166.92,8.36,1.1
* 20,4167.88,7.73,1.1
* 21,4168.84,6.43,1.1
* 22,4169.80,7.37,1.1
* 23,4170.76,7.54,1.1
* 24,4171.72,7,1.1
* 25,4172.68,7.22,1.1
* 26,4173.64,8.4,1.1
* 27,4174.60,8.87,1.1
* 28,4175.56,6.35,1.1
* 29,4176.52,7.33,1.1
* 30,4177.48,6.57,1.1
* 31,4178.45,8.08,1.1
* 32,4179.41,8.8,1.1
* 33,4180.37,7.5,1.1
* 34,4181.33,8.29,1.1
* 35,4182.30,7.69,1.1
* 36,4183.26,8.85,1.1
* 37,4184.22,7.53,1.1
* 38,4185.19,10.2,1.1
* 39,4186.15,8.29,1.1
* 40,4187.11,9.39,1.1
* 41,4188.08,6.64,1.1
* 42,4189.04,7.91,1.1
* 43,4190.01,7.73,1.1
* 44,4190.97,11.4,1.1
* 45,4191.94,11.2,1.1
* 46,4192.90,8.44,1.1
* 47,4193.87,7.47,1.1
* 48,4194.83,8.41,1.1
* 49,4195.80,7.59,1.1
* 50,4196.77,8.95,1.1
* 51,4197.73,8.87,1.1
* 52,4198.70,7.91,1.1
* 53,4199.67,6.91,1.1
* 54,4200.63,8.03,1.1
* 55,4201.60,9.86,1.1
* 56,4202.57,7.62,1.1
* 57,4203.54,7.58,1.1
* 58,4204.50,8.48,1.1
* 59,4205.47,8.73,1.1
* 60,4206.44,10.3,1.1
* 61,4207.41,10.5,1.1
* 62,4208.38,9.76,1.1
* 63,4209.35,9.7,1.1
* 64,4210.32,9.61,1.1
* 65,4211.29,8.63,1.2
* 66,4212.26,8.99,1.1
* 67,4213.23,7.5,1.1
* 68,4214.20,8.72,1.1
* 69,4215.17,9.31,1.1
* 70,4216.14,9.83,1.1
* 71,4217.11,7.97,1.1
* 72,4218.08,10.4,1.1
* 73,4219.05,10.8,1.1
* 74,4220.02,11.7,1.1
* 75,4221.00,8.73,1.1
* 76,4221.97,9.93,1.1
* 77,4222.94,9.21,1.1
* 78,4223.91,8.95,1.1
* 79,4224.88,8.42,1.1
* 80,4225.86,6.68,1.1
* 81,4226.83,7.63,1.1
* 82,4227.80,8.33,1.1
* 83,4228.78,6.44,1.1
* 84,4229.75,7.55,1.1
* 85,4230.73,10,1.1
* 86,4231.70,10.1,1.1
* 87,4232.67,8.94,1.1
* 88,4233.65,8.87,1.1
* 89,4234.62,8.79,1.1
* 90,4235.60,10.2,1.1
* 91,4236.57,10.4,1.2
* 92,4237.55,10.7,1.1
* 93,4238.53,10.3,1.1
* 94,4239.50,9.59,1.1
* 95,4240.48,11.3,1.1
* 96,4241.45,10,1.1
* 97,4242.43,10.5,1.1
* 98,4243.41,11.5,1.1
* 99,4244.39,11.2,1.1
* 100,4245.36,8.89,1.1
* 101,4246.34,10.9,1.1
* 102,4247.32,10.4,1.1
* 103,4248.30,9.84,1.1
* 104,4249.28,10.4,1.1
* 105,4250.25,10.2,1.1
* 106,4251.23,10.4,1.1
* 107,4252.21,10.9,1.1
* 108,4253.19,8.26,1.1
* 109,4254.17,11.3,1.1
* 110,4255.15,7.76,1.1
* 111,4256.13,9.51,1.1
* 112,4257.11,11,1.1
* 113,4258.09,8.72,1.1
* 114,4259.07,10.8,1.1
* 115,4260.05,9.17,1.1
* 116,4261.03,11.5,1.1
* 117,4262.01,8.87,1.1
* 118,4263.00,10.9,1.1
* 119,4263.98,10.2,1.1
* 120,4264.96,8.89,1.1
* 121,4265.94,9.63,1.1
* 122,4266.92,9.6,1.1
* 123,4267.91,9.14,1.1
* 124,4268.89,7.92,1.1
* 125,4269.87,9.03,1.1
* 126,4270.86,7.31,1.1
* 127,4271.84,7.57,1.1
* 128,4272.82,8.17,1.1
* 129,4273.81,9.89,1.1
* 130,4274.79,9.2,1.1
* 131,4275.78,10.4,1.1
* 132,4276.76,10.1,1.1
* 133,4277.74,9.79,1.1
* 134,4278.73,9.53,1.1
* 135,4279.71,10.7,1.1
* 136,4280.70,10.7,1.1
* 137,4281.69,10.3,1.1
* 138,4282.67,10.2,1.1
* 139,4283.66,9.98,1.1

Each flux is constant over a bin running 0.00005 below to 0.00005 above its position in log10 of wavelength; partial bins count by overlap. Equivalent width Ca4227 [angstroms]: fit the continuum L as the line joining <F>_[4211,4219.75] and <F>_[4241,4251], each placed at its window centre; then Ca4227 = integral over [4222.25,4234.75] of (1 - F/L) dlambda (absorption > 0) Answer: 1.6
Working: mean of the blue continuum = 9.21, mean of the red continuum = 10.4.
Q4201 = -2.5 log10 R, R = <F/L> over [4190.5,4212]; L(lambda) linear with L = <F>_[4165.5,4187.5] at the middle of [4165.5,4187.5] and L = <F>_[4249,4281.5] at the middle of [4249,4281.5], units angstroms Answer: -0.06 mag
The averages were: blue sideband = 7.92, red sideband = 9.62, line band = 8.9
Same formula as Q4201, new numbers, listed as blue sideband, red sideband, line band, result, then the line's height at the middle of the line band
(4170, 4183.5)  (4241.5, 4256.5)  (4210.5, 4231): 0.04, 9.19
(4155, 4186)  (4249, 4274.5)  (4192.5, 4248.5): -0.03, 8.9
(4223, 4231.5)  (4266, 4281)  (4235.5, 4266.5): -0.16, 8.71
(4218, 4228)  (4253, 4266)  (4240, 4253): -0.10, 9.56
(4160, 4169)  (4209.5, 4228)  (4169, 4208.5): 0.06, 8.8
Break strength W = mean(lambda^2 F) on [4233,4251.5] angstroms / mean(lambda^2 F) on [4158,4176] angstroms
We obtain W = 1.3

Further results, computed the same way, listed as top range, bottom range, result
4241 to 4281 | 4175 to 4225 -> 1.15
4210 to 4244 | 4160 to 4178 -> 1.20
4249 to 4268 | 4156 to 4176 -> 1.27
